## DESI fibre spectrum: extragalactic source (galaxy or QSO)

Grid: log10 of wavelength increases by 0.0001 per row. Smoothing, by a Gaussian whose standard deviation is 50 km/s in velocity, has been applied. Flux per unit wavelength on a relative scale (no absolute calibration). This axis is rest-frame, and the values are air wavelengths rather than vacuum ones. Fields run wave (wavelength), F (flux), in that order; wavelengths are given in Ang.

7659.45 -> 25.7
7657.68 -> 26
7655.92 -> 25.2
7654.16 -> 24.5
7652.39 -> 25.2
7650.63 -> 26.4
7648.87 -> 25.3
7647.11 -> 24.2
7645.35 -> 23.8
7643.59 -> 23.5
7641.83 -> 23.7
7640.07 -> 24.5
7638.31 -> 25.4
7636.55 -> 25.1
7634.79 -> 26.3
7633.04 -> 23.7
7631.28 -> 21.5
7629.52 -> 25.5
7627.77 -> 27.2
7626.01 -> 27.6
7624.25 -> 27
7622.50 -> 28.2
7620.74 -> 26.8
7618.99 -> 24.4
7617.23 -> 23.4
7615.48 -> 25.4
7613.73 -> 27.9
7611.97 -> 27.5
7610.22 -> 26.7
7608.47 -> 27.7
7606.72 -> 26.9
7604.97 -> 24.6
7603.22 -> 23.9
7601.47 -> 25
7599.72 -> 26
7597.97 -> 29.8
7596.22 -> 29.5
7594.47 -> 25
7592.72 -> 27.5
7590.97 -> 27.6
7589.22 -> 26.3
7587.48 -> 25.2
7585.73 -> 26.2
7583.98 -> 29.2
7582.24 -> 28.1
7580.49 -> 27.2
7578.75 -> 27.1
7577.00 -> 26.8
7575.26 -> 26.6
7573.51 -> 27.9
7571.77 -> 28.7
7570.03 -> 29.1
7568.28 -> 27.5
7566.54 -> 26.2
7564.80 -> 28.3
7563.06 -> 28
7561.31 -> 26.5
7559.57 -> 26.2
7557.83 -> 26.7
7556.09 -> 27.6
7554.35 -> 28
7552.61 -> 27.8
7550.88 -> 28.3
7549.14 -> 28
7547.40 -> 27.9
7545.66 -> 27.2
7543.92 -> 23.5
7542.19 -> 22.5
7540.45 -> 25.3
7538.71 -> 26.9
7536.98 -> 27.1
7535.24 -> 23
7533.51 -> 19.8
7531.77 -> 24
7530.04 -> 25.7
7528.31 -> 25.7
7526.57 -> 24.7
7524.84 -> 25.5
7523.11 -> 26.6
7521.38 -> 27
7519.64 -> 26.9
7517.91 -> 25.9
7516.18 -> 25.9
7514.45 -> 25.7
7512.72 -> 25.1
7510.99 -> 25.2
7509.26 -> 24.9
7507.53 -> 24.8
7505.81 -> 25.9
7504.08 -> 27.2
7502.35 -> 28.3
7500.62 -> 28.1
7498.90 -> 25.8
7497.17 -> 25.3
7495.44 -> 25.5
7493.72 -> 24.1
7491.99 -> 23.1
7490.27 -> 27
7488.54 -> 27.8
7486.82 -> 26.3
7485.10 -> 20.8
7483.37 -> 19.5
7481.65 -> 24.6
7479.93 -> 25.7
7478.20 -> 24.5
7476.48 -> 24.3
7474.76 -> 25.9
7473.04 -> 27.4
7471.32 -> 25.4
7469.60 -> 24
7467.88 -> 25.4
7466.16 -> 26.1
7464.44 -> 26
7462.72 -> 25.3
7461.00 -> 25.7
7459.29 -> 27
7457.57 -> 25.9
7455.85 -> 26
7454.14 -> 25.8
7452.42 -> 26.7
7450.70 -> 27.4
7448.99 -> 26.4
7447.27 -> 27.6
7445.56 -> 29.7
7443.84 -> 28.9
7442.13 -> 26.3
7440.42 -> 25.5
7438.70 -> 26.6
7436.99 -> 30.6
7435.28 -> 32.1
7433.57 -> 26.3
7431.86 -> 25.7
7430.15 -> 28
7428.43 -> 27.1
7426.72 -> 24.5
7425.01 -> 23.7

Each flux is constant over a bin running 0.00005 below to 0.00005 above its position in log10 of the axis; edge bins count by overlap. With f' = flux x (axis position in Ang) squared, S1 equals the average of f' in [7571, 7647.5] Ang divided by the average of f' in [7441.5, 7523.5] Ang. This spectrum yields 1.05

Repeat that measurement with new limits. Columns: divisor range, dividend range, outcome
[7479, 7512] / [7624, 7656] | 1.03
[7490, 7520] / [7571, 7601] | 1.08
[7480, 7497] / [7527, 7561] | 1.07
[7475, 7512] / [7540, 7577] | 1.09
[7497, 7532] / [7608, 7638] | 1.03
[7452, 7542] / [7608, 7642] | 1.05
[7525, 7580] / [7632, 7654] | 0.96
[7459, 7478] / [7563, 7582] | 1.11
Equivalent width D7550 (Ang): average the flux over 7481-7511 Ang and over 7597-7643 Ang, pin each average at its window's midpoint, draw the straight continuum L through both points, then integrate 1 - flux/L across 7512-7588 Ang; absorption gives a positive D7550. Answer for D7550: -2.8 Ang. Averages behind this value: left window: 25.2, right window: 25.8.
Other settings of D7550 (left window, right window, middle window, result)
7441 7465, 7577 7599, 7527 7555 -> 1.56 Ang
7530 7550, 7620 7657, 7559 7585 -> -2.54 Ang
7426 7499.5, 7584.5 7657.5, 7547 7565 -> -1.14 Ang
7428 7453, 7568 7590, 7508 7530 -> 1.41 Ang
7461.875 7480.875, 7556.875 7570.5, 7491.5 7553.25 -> 1.77 Ang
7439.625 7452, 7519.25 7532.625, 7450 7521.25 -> 2.62 Ang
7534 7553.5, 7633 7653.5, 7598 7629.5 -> -1.46 Ang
